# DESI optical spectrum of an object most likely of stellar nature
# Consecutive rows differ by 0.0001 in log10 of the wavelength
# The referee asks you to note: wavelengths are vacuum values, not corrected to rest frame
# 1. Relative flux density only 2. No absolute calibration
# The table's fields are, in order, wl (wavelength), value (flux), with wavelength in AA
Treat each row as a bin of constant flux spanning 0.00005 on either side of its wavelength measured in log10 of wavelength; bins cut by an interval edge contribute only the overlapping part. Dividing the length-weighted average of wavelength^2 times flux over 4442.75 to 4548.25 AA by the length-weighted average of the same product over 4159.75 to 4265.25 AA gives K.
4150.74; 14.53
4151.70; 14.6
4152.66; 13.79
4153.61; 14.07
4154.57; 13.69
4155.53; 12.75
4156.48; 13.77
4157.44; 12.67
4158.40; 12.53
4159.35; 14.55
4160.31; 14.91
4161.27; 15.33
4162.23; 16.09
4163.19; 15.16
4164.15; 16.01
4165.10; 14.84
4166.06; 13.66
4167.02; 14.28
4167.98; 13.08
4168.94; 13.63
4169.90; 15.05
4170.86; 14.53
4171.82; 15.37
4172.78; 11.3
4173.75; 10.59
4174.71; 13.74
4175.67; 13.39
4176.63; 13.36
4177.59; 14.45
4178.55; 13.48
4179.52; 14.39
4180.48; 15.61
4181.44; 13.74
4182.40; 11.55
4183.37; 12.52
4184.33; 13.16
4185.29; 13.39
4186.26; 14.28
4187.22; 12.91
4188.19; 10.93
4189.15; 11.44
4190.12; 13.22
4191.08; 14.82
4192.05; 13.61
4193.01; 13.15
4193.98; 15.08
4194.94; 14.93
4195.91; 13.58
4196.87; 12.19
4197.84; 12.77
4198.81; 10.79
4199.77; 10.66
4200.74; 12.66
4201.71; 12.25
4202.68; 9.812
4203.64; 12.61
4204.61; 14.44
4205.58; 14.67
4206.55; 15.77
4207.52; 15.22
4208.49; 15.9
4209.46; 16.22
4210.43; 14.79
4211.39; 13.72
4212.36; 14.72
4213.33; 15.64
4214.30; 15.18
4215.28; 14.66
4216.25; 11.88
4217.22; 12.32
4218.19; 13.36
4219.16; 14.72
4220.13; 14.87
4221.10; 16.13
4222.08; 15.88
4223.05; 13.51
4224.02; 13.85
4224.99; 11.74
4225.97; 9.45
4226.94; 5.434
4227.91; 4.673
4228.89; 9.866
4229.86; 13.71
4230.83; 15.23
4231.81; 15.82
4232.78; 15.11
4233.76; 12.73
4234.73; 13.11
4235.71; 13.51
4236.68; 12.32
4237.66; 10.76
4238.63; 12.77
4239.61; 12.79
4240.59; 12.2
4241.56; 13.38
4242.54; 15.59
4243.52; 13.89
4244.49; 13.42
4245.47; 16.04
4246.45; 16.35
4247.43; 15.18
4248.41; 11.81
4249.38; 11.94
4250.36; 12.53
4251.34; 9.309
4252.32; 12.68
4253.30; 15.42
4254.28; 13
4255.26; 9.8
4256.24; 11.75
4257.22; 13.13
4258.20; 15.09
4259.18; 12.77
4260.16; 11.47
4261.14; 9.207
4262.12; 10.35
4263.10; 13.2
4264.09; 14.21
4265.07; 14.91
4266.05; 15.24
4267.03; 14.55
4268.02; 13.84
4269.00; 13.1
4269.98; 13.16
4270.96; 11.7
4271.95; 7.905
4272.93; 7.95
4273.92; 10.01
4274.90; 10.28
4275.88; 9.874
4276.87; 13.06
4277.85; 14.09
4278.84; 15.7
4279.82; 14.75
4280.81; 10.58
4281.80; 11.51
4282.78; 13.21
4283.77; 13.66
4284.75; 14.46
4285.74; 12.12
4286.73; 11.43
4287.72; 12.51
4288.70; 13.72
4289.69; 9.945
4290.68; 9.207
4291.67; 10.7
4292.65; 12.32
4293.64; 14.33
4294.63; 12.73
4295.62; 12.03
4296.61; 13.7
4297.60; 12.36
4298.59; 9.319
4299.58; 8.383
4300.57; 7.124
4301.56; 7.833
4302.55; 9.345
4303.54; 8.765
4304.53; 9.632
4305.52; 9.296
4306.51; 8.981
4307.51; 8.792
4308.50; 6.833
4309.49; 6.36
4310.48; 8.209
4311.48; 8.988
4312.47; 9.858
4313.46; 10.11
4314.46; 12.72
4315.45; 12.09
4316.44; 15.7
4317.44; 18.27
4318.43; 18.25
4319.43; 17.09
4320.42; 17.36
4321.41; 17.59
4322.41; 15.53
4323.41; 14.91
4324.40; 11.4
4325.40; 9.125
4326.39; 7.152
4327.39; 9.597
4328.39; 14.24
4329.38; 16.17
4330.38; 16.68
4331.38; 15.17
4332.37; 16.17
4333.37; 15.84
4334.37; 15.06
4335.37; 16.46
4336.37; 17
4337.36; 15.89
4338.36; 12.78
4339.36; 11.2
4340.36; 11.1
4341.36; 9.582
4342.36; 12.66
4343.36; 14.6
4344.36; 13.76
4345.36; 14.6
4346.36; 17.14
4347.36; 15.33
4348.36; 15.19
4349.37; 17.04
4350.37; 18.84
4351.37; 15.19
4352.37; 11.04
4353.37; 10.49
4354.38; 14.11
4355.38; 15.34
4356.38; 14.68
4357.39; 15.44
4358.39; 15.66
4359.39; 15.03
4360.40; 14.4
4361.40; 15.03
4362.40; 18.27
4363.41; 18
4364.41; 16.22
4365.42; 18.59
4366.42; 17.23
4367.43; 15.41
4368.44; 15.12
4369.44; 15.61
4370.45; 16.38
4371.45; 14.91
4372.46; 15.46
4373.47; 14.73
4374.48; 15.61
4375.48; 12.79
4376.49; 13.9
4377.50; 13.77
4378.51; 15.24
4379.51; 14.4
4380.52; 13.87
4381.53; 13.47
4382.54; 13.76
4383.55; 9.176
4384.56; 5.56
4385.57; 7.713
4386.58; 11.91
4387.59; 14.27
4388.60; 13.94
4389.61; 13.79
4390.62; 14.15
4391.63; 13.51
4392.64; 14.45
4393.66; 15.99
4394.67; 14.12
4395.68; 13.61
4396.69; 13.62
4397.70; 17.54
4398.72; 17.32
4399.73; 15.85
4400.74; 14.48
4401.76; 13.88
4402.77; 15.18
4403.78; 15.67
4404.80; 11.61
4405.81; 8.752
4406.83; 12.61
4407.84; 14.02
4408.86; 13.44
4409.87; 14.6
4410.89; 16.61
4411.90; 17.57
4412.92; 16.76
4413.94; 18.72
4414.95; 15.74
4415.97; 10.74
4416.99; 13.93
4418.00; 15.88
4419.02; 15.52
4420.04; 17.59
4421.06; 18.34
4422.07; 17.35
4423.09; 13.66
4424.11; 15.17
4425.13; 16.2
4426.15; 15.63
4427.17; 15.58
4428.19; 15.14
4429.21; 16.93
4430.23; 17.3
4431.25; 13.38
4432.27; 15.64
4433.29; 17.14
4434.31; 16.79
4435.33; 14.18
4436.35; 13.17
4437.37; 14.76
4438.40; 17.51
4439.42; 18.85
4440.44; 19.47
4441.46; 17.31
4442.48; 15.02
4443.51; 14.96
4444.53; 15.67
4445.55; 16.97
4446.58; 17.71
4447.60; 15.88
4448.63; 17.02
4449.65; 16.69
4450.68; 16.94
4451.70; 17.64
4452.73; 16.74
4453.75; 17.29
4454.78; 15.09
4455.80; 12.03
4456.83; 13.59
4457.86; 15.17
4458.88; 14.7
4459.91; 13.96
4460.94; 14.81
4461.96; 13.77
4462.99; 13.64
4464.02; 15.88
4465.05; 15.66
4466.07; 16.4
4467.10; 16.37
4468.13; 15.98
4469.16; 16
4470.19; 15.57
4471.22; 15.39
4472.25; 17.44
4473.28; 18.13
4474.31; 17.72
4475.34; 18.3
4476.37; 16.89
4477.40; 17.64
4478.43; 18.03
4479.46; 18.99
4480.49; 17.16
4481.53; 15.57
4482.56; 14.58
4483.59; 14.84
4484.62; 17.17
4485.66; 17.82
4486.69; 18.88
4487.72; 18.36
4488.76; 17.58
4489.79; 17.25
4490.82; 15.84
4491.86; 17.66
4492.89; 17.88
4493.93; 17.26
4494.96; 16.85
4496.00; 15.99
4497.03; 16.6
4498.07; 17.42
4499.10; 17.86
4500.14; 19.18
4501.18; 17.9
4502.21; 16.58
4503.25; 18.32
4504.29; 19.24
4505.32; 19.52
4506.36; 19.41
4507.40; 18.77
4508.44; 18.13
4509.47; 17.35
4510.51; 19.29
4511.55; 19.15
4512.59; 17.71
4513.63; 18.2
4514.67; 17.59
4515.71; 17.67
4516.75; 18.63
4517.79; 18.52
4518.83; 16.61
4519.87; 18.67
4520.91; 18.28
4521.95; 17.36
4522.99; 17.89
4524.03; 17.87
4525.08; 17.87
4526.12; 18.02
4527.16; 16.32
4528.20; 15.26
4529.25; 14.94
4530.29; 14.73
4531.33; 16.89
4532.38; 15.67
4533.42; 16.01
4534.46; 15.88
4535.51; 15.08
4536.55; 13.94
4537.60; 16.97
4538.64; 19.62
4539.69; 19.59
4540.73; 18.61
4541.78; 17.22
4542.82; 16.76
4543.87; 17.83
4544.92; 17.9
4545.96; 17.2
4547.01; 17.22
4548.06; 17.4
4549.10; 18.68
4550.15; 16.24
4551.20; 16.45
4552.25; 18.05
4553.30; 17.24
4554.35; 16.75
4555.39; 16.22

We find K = 1.45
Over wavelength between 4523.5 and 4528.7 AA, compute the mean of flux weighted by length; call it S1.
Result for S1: 17.1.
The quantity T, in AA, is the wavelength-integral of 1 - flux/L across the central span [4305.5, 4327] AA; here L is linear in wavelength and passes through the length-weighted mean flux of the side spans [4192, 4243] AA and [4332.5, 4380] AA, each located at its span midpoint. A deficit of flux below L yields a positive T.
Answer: 3.5 AA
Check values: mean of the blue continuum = 13.2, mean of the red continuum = 14.9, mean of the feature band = 12.1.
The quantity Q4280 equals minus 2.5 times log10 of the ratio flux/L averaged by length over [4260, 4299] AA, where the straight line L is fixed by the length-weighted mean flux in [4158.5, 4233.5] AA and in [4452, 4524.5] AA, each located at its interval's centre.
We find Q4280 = 0.19 mag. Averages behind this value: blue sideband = 13.5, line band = 12.2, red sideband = 17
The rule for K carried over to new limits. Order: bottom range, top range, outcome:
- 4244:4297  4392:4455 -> 1.34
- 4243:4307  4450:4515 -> 1.55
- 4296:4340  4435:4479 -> 1.39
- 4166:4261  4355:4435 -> 1.22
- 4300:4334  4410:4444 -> 1.39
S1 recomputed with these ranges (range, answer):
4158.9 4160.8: 14.7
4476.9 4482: 17.5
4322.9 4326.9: 10.7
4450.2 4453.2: 17.1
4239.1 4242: 12.8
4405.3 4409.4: 12.2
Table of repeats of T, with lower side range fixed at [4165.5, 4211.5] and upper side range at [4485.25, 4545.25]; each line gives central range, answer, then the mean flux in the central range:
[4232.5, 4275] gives 4.6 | 12.7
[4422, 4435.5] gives 0.6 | 15.7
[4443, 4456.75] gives 0.5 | 16.1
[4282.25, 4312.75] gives 8.8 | 10.5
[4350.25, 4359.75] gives 0.7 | 14.4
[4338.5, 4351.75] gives 1.0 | 14.3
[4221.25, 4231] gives 1.8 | 11.4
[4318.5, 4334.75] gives 0.8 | 14.4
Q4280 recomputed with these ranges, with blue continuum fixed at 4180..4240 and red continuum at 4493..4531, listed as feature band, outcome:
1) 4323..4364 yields 0.06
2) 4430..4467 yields 0.06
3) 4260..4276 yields 0.18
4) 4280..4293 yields 0.19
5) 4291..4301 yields 0.27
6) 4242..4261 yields 0.05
